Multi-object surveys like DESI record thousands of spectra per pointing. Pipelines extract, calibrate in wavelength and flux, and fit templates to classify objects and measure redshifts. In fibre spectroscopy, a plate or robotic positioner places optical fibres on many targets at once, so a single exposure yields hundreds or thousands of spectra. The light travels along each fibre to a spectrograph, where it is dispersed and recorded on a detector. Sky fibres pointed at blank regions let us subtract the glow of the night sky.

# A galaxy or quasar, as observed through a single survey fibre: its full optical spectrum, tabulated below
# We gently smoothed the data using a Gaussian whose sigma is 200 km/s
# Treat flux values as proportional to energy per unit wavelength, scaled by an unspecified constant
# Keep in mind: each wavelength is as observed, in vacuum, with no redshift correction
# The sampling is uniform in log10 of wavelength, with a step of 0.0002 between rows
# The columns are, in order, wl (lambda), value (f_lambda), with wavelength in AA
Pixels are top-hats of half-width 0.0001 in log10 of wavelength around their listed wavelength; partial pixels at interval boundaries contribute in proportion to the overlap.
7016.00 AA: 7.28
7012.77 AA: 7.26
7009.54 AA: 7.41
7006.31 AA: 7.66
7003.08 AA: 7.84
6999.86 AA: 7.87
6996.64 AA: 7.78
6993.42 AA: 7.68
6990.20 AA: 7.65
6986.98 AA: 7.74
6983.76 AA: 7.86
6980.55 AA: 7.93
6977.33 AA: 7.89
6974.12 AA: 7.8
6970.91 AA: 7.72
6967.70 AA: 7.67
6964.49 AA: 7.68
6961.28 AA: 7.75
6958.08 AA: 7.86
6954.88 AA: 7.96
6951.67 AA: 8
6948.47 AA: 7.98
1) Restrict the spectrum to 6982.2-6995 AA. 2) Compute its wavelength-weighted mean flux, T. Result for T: 7.73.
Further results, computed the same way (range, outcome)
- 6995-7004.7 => 7.83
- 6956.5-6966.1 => 7.76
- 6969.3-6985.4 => 7.84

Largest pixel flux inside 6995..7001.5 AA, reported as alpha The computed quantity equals 7.87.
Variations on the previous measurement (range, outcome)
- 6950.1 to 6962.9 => 8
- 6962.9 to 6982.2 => 7.93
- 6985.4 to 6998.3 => 7.78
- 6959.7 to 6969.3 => 7.75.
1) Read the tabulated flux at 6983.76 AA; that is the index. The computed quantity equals 7.86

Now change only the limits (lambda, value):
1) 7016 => 7.28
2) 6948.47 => 7.98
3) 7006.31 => 7.66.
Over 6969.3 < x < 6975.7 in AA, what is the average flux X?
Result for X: 7.76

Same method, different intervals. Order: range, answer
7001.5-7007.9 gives 7.74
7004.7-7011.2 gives 7.53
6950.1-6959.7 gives 7.94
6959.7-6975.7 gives 7.72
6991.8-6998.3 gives 7.74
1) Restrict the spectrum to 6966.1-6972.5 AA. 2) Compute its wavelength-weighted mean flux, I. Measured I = 7.69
